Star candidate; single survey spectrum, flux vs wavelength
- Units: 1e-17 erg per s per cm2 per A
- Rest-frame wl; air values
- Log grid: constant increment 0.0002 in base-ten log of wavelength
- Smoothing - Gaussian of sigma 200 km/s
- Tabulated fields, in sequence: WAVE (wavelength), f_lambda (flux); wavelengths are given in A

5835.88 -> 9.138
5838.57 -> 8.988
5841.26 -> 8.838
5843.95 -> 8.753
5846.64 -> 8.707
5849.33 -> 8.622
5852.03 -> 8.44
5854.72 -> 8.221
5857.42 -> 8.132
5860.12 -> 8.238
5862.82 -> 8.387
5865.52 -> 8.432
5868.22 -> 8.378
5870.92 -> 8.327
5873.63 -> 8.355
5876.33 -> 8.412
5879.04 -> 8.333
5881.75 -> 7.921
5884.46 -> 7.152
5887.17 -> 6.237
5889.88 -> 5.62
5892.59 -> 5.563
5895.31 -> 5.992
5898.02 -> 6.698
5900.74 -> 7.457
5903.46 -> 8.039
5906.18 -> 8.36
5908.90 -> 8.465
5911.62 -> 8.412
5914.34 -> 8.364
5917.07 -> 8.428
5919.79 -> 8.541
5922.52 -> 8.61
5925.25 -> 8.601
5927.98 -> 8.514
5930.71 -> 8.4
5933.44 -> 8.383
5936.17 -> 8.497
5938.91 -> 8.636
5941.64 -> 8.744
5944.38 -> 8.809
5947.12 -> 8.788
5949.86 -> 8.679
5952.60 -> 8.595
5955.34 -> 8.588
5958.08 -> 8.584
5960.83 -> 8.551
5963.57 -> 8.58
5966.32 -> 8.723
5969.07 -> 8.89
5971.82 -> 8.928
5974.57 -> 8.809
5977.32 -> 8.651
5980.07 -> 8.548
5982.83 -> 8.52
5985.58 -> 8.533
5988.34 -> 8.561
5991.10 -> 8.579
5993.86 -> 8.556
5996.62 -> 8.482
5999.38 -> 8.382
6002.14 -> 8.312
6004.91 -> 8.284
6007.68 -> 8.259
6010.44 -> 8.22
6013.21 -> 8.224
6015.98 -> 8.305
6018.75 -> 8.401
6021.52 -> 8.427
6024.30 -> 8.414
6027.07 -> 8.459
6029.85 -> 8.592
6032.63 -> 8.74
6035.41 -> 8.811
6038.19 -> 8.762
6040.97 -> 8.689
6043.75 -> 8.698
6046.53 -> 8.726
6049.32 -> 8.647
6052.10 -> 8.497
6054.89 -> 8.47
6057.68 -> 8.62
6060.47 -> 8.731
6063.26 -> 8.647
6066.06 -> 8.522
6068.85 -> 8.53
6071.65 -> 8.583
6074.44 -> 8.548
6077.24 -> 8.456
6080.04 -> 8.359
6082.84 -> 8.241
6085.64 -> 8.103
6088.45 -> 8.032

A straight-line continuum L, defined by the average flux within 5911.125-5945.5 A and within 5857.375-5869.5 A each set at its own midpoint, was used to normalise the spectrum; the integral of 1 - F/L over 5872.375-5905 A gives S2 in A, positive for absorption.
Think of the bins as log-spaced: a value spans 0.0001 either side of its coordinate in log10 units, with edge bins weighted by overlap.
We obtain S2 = 4.9 A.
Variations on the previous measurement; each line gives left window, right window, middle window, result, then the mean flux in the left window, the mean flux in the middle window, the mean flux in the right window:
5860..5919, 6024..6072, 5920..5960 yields -3.0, 7.7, 8.6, 8.62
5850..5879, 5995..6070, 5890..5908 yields 3.0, 8.34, 6.96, 8.51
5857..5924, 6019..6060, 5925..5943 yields -1.1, 7.79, 8.54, 8.61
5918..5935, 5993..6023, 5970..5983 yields -0.5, 8.51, 8.71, 8.35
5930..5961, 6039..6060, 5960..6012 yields 0.5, 8.61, 8.54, 8.63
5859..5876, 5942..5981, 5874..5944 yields 5.2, 8.36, 7.88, 8.7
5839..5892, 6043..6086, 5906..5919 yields -0.4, 8.06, 8.42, 8.53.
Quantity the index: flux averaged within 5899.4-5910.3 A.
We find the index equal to 8.08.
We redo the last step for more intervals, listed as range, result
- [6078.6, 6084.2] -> 8.3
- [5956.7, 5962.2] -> 8.57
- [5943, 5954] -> 8.71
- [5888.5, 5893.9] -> 5.6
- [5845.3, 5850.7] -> 8.66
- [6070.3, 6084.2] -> 8.44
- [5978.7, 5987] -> 8.53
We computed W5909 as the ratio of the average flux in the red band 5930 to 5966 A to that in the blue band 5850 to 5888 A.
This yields 1.06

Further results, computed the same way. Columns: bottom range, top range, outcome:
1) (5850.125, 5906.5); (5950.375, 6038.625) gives 1.12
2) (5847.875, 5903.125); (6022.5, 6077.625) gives 1.12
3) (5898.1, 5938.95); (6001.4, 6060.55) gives 1.02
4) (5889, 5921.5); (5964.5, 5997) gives 1.15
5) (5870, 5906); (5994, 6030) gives 1.15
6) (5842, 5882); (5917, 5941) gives 1.02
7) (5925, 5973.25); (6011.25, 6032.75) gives 0.97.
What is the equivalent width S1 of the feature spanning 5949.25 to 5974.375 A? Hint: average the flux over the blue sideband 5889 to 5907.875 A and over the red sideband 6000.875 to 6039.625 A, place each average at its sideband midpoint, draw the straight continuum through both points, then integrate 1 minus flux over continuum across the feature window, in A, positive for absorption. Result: -3.2 A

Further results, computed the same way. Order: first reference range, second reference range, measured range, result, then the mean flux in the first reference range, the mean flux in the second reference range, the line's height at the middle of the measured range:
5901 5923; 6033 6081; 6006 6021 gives 0.4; 8.35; 8.61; 8.53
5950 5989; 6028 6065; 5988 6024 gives 1.1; 8.65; 8.66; 8.65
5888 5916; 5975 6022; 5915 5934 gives -2.4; 7.29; 8.43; 7.56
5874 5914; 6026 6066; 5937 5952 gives -1.8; 7.39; 8.65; 7.8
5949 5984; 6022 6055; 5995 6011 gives 0.6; 8.67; 8.63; 8.65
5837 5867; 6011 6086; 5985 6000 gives 0.0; 8.53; 8.53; 8.53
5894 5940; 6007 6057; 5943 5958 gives -0.8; 8.14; 8.53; 8.25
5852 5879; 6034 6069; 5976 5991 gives -0.1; 8.33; 8.65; 8.53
